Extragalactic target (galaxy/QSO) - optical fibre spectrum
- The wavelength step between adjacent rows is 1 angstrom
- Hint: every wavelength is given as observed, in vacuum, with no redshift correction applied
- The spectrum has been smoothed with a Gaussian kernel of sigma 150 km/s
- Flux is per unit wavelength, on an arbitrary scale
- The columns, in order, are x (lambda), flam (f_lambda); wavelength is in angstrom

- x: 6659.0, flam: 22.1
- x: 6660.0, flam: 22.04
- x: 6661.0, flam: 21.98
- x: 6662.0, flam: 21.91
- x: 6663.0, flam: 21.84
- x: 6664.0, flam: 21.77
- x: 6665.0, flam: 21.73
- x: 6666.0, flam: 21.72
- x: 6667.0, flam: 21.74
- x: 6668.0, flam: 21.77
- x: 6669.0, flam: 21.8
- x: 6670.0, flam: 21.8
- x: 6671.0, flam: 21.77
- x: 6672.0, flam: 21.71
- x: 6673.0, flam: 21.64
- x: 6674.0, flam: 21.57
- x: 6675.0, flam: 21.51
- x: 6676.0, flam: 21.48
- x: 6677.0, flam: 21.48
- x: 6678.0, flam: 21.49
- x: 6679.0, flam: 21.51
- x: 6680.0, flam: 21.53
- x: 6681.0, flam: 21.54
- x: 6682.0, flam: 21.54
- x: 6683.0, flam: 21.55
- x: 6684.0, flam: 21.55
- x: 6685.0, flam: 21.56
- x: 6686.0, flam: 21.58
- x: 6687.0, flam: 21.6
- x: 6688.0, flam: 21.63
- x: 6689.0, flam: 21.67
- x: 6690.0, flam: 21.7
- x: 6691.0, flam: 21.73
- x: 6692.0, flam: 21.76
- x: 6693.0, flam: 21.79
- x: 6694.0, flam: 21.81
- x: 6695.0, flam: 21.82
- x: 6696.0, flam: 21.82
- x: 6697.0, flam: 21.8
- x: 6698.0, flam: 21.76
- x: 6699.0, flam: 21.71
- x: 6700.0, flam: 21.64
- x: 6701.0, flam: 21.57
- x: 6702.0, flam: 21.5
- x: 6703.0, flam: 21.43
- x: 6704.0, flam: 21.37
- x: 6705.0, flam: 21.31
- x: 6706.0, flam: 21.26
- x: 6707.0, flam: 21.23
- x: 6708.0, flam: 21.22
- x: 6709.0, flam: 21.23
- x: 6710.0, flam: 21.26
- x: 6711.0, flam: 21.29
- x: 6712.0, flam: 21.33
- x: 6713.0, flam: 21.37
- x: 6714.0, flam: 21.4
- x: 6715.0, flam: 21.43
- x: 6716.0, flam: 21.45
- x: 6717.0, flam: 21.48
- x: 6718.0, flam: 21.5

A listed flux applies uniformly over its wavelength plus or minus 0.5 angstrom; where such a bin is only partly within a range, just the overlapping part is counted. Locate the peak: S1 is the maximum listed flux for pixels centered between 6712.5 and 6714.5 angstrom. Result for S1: 21.4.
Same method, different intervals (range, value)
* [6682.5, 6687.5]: 21.6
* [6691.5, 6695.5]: 21.82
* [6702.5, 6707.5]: 21.43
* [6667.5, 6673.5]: 21.8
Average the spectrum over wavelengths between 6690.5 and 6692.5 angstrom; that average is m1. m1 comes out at 21.7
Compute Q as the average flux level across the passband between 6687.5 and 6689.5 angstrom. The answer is 21.6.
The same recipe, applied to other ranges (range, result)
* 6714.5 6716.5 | 21.4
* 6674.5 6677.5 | 21.5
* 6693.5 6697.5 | 21.8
